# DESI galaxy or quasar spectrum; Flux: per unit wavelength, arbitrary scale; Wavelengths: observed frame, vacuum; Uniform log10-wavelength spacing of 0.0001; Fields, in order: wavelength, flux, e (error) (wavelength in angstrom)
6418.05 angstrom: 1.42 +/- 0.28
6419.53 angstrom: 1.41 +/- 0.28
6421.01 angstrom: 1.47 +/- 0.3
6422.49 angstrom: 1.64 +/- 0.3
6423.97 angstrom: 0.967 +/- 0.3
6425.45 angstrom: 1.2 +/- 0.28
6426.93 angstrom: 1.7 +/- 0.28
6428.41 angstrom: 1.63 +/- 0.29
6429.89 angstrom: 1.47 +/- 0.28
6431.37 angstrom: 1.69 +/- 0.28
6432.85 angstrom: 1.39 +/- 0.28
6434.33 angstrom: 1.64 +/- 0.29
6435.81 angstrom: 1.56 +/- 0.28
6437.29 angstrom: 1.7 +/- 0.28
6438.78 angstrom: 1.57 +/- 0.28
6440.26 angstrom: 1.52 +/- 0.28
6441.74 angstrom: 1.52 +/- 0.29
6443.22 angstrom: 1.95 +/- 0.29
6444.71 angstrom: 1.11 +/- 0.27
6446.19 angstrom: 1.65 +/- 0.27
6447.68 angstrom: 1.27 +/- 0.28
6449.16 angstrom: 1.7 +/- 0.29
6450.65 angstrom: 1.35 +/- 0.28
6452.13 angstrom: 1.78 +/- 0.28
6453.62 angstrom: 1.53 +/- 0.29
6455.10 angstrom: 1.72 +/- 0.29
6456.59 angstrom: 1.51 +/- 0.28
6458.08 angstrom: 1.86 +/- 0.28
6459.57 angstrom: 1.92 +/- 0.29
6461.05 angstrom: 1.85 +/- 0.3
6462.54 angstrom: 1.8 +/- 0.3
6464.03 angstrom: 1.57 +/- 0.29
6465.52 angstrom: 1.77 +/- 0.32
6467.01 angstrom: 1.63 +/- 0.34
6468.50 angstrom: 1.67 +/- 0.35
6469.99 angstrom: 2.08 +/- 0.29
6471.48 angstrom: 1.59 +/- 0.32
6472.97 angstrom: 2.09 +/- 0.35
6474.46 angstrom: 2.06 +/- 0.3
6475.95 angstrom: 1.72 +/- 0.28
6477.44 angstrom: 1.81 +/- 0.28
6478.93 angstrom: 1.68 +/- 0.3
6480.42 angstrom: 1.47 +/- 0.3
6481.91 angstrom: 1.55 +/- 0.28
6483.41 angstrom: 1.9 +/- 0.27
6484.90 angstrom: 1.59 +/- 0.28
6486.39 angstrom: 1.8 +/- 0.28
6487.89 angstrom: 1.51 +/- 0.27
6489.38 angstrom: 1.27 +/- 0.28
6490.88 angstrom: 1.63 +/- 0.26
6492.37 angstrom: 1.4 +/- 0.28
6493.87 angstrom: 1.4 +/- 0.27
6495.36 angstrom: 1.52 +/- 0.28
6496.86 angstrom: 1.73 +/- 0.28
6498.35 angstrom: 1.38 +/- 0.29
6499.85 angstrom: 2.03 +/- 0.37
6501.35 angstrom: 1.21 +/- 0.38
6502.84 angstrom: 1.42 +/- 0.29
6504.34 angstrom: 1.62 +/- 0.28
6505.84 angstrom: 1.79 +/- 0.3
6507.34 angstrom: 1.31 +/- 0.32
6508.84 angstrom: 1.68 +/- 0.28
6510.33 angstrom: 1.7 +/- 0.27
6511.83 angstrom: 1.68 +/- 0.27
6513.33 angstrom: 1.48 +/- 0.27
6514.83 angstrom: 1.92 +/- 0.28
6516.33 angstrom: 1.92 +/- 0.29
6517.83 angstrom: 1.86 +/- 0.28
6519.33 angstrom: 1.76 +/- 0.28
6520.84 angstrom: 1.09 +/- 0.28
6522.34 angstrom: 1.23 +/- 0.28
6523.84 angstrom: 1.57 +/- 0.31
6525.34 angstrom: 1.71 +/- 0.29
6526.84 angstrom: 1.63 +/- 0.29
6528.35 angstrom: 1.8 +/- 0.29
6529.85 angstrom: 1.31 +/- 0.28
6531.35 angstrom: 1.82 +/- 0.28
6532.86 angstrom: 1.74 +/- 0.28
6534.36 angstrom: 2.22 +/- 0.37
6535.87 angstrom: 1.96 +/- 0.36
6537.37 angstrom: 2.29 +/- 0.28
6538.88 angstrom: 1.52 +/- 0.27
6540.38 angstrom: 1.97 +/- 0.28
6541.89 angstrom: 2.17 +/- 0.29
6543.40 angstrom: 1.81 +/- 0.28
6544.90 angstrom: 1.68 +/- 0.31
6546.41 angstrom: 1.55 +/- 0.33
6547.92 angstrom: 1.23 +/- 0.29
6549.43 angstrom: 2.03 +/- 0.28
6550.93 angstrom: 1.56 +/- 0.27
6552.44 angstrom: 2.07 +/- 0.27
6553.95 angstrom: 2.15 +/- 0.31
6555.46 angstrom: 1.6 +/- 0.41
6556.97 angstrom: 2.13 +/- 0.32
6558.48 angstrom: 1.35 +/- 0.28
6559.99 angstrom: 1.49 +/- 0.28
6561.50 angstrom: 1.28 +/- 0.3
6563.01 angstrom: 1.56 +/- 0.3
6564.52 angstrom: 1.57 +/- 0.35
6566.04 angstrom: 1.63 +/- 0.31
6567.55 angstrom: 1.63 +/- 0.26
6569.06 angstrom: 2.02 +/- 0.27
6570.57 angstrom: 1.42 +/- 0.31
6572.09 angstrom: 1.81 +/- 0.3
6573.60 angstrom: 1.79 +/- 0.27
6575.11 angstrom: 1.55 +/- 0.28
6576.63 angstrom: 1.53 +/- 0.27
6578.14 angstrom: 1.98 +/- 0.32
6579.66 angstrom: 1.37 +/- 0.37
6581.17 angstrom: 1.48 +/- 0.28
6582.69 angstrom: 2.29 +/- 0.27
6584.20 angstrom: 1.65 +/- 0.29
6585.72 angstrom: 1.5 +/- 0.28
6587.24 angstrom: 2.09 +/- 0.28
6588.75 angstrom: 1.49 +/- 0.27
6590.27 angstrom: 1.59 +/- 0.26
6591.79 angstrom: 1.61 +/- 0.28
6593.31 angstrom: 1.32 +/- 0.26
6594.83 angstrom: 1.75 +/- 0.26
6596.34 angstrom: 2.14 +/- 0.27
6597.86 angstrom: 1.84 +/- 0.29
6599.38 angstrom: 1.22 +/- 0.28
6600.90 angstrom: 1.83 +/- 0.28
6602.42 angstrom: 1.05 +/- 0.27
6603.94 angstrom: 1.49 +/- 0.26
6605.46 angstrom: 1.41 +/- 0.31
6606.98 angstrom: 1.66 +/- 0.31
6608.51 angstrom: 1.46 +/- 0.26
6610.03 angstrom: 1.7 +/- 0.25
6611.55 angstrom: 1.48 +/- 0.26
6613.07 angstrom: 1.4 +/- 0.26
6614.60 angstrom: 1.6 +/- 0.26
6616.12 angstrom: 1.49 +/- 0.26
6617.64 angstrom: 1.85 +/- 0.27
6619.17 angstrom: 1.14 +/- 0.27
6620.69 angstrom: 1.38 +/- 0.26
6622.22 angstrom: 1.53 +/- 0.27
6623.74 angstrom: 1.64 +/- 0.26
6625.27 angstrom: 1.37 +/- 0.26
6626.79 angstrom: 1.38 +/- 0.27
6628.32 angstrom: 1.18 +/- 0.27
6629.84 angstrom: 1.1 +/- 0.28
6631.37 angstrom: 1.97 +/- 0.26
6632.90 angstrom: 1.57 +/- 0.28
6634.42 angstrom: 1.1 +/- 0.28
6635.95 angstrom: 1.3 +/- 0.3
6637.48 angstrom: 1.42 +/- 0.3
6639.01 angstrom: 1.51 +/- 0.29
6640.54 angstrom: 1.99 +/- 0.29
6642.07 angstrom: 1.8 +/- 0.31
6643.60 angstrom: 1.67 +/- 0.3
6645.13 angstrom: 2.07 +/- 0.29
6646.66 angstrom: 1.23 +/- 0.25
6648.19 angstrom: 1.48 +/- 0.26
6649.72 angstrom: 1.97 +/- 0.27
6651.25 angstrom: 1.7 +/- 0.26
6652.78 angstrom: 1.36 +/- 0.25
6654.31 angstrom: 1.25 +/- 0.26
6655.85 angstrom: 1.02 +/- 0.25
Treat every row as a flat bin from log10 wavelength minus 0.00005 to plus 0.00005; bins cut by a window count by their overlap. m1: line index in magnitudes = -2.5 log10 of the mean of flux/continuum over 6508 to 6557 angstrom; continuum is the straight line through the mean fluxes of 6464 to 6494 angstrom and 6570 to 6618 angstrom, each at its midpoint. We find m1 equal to -0.06 mag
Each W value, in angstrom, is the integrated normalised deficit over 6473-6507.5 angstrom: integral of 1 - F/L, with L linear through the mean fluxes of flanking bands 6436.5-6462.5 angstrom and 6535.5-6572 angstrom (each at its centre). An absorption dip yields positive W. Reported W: 1.1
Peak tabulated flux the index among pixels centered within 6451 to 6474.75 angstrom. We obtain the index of 2.09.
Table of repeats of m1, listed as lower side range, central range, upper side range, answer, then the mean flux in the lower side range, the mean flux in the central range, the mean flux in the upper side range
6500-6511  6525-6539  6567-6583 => -0.13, 1.56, 1.81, 1.7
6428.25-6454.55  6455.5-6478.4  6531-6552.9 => -0.10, 1.56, 1.79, 1.84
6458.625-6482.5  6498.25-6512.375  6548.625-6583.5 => 0.10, 1.77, 1.59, 1.71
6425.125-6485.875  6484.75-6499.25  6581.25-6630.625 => 0.07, 1.66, 1.53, 1.55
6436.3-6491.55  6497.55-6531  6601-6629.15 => 0.00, 1.67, 1.6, 1.46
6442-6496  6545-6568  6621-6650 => -0.04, 1.66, 1.66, 1.53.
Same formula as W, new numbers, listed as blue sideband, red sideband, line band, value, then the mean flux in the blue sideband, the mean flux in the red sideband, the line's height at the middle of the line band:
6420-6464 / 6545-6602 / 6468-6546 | -3.0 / 1.57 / 1.67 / 1.62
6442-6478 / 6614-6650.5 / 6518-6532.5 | 0.7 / 1.7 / 1.53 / 1.64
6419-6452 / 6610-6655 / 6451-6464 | -1.8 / 1.51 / 1.52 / 1.51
